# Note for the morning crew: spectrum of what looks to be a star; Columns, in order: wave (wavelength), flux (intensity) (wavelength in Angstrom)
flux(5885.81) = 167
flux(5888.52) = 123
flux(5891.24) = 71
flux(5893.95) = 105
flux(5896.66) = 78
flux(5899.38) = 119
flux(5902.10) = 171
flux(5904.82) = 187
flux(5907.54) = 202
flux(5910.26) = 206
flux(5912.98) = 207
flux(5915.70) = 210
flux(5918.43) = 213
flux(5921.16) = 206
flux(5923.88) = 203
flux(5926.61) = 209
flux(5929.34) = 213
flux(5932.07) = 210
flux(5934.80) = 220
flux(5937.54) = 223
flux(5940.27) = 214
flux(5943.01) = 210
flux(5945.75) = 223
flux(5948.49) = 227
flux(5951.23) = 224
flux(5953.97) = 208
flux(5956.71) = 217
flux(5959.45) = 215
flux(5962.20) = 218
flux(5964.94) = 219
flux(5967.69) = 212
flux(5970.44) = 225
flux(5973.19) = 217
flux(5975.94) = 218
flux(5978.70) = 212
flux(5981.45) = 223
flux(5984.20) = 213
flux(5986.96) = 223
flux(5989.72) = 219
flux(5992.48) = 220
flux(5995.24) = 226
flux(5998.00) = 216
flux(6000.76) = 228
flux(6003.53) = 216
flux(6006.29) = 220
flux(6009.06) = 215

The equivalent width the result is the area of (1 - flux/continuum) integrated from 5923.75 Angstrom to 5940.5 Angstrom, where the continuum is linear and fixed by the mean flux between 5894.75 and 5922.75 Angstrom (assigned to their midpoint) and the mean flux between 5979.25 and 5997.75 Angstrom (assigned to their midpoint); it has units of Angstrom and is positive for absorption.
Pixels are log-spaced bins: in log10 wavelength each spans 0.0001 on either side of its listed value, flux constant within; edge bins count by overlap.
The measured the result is -2.0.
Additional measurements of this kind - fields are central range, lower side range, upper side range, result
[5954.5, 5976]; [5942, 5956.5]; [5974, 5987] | 0.06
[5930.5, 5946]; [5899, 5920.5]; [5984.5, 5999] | -1.04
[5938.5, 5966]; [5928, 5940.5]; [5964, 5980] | -0.12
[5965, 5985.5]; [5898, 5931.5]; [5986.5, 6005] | -0.25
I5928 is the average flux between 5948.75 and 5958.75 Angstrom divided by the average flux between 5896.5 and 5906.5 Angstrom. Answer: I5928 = 1.47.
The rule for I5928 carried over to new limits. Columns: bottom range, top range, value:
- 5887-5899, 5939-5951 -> 2.25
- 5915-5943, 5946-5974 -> 1.03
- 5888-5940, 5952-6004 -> 1.22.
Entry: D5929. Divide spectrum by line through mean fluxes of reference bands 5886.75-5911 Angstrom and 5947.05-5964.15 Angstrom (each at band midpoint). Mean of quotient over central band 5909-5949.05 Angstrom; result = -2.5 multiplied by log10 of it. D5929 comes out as -0.18 mag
